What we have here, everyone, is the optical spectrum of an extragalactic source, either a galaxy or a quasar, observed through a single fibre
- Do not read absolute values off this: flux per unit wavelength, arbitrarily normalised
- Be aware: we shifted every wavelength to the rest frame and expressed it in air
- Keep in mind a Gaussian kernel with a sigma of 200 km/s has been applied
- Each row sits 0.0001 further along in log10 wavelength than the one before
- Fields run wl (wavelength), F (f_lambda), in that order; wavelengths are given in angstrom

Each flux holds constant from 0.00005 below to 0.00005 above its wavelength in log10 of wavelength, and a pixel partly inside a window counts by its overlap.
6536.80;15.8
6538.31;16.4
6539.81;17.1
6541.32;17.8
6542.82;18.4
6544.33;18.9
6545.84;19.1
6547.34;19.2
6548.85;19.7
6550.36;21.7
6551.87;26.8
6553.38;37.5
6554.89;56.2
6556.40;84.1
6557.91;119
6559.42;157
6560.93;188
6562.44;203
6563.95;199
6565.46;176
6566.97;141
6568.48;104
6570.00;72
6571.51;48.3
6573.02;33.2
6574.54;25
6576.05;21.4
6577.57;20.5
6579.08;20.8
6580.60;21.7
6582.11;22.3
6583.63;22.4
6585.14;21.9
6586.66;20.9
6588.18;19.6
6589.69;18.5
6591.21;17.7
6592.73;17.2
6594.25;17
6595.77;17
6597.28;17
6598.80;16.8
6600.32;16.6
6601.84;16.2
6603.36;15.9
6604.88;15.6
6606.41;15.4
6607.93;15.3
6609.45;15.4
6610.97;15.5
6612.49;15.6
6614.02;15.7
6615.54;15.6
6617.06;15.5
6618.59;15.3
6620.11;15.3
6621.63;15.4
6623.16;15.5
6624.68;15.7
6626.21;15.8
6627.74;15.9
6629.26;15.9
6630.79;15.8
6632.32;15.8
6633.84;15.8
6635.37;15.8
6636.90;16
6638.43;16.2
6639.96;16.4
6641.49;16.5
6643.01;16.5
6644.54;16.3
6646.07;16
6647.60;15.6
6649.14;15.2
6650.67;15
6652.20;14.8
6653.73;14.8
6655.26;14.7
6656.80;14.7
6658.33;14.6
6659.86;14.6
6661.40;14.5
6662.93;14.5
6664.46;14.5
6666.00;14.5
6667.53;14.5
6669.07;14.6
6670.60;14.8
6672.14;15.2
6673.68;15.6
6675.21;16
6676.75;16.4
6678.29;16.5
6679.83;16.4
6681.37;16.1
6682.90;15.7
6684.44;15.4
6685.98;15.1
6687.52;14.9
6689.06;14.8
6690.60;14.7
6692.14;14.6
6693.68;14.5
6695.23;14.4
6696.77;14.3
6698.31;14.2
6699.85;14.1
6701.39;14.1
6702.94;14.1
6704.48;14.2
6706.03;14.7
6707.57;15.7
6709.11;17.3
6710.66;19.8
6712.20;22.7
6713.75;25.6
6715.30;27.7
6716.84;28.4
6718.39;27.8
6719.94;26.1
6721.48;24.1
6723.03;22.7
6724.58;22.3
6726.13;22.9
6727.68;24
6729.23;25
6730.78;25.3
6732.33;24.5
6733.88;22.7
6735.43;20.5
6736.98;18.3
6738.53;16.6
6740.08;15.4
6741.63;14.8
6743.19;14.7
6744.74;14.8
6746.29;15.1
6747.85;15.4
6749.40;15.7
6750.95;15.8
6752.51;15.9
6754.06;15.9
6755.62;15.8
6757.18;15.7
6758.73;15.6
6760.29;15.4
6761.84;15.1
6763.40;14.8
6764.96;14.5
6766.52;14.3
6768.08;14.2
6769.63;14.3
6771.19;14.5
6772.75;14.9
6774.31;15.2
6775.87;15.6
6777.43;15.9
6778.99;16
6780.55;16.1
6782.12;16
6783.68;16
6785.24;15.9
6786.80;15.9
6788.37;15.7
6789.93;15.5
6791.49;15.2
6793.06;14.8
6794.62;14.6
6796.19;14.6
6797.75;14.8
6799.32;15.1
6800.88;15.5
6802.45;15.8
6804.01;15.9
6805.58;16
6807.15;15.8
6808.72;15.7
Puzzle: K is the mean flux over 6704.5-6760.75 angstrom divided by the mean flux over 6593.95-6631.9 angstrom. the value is 1.2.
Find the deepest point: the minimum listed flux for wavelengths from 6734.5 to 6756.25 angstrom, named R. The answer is 14.7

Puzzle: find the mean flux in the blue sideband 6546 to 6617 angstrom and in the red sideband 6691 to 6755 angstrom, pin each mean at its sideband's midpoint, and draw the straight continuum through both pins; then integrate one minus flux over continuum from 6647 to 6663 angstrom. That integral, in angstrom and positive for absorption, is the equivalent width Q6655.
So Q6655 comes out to 8.7 angstrom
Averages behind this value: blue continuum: 47.5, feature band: 14.8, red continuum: 18.9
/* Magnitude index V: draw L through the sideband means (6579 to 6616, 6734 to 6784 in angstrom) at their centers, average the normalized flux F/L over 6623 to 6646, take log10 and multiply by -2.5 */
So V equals 0.08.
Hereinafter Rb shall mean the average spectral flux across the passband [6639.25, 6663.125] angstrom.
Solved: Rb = 15.3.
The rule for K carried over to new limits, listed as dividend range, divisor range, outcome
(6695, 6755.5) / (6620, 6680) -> 1.24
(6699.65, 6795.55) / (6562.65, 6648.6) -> 0.60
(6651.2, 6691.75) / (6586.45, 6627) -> 0.92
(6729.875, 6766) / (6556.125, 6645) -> 0.43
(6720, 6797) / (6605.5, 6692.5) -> 1.11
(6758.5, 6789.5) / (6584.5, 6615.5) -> 0.90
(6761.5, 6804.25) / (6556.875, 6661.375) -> 0.43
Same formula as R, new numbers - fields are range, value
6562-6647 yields 15.3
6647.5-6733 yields 14.1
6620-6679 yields 14.5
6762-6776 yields 14.2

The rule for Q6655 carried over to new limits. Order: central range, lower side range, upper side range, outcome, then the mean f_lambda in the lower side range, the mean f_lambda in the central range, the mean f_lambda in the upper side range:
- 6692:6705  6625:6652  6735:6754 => 1.37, 15.9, 14.3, 16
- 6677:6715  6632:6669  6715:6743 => 6.51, 15.3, 16.1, 22.5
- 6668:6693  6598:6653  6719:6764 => 2.54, 15.8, 15.4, 18.7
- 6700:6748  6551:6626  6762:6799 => 7.52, 45.5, 20.2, 15.2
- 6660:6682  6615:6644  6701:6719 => 3.45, 15.8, 15.3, 20.2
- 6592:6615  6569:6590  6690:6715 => 8.93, 28.8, 16.1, 16.4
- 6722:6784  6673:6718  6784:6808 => -4.38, 16.9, 17.2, 15.4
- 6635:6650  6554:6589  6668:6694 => 8.53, 77.8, 16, 15.4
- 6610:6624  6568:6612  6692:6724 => 4.63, 24.3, 15.5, 19.2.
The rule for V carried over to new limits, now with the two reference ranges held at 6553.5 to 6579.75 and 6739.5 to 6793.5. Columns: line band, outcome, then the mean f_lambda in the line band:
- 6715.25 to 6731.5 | 0.30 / 25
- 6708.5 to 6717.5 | 0.49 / 23.6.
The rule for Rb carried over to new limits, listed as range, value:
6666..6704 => 15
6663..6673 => 14.7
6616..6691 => 15.4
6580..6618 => 17.5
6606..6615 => 15.5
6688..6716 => 16.7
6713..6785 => 18.4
